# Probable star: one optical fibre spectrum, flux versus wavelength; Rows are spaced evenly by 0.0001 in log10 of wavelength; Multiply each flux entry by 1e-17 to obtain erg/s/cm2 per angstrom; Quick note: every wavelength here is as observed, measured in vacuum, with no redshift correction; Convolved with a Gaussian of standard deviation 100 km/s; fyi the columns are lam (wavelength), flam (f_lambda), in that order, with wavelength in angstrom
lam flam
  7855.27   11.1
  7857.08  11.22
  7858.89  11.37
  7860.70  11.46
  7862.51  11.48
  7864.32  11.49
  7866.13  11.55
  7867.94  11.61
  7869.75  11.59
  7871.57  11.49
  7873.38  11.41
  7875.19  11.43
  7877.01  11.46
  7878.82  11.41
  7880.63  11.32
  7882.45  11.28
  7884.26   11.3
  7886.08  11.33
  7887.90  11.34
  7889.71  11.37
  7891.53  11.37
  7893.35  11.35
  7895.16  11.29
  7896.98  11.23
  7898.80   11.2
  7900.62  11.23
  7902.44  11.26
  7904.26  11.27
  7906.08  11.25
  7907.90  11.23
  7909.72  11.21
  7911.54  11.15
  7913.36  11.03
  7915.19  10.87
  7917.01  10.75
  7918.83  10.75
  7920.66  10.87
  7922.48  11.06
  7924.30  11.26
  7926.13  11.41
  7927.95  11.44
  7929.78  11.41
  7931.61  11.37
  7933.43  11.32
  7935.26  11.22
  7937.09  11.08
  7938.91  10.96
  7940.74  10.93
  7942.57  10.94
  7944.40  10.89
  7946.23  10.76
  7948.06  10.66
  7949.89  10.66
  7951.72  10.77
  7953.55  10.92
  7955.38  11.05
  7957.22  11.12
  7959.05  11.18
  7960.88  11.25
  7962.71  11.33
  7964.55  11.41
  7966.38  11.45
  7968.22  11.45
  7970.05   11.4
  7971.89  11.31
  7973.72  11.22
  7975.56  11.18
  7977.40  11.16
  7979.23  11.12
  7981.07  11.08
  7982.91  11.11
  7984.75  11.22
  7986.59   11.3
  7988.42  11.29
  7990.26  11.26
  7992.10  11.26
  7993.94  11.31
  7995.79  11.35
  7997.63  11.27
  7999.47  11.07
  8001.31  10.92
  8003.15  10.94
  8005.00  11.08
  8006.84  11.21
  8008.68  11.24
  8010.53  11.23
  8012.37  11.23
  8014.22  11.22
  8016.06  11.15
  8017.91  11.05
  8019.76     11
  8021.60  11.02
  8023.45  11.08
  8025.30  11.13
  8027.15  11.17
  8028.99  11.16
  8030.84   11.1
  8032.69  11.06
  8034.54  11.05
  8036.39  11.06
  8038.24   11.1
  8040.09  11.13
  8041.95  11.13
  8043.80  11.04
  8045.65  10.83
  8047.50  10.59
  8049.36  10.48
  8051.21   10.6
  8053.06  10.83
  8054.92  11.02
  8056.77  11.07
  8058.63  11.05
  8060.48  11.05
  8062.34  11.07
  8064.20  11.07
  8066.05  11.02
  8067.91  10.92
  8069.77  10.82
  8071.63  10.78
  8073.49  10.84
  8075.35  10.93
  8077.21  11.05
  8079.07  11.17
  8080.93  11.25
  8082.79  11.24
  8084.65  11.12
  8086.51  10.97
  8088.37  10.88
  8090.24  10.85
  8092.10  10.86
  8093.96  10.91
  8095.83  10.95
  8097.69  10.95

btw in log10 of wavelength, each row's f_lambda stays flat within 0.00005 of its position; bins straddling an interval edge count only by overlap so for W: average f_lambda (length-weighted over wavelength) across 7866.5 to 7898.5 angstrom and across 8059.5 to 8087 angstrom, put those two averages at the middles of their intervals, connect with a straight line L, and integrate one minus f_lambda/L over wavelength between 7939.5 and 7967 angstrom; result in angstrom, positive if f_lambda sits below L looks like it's 0.6 angstrom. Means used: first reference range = 11.4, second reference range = 11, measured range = 11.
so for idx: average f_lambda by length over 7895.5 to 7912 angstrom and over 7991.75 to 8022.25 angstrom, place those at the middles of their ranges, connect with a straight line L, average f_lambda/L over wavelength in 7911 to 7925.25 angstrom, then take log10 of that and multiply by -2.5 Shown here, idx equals 0.03 mag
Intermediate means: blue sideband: 11.2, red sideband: 11.1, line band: 11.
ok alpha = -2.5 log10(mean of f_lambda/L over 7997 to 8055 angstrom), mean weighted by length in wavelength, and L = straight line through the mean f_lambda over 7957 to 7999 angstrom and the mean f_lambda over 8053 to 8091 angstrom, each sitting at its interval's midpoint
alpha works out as 0.01 mag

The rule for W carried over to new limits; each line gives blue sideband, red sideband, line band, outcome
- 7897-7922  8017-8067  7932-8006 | -0.6 angstrom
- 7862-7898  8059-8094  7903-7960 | 1.2 angstrom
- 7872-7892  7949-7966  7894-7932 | 0.3 angstrom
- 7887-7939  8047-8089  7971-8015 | -0.5 angstrom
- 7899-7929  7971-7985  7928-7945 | 0.0 angstrom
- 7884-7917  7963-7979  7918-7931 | 0.1 angstrom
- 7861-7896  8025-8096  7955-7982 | -0.1 angstrom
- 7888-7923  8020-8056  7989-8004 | -0.2 angstrom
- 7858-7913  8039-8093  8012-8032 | -0.1 angstrom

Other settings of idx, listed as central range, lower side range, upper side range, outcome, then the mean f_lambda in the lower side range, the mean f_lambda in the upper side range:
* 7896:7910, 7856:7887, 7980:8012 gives 0.01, 11.4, 11.2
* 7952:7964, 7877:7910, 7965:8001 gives 0.01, 11.3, 11.3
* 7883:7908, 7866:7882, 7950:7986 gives 0.01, 11.5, 11.2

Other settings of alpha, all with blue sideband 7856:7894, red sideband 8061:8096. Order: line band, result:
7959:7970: -0.01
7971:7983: 0.00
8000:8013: 0.00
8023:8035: 0.00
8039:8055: 0.02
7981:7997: -0.01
